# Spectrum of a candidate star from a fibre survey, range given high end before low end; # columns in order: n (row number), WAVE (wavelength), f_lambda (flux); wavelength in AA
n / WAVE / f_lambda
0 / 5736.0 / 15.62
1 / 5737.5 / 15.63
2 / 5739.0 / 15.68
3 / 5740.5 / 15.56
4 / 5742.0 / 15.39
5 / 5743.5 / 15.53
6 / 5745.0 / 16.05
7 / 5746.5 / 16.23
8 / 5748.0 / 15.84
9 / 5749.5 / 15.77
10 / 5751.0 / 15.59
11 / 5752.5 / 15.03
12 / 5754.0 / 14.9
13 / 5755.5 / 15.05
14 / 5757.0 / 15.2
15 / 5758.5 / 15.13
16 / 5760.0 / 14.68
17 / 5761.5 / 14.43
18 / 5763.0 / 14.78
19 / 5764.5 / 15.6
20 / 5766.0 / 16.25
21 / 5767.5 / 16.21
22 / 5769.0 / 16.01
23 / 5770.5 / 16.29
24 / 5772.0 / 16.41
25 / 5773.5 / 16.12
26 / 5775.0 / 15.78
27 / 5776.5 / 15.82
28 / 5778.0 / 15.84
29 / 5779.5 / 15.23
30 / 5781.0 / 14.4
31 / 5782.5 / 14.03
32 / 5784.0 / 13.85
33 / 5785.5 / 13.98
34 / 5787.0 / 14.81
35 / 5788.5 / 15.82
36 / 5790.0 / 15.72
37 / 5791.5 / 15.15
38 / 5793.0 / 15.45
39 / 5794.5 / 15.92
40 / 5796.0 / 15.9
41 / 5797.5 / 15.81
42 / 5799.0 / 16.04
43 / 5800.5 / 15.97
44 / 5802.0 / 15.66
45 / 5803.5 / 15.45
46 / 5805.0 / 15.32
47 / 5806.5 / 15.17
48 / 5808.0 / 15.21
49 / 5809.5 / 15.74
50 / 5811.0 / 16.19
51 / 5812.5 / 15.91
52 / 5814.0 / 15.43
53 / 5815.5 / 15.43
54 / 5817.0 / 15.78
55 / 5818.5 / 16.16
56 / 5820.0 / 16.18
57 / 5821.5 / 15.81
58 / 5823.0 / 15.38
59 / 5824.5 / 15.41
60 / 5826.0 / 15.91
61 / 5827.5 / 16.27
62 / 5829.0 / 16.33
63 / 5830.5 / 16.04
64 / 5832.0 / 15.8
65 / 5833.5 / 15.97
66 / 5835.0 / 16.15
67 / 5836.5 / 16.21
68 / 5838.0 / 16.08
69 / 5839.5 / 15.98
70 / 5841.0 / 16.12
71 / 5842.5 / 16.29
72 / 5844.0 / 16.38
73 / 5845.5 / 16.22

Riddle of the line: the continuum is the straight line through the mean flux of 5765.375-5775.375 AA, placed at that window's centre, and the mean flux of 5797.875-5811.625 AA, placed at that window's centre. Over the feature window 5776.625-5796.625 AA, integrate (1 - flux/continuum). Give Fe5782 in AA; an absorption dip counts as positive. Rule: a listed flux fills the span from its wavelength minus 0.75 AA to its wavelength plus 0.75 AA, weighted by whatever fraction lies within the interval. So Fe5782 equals 1.0 AA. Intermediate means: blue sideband 16.2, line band 15.1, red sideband 15.6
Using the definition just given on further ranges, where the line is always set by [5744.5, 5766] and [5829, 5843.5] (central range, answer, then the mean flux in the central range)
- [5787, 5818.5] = 0.3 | 15.6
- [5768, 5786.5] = 0.3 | 15.3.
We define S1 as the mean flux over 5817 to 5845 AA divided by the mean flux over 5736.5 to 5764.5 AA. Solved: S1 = 1.0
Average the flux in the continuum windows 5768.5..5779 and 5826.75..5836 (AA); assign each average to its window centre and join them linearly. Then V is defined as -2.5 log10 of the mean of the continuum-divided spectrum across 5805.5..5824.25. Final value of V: 0.03 mag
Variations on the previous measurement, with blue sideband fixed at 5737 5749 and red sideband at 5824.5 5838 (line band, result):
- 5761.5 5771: 0.006 mag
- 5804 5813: 0.027 mag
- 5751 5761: 0.053 mag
